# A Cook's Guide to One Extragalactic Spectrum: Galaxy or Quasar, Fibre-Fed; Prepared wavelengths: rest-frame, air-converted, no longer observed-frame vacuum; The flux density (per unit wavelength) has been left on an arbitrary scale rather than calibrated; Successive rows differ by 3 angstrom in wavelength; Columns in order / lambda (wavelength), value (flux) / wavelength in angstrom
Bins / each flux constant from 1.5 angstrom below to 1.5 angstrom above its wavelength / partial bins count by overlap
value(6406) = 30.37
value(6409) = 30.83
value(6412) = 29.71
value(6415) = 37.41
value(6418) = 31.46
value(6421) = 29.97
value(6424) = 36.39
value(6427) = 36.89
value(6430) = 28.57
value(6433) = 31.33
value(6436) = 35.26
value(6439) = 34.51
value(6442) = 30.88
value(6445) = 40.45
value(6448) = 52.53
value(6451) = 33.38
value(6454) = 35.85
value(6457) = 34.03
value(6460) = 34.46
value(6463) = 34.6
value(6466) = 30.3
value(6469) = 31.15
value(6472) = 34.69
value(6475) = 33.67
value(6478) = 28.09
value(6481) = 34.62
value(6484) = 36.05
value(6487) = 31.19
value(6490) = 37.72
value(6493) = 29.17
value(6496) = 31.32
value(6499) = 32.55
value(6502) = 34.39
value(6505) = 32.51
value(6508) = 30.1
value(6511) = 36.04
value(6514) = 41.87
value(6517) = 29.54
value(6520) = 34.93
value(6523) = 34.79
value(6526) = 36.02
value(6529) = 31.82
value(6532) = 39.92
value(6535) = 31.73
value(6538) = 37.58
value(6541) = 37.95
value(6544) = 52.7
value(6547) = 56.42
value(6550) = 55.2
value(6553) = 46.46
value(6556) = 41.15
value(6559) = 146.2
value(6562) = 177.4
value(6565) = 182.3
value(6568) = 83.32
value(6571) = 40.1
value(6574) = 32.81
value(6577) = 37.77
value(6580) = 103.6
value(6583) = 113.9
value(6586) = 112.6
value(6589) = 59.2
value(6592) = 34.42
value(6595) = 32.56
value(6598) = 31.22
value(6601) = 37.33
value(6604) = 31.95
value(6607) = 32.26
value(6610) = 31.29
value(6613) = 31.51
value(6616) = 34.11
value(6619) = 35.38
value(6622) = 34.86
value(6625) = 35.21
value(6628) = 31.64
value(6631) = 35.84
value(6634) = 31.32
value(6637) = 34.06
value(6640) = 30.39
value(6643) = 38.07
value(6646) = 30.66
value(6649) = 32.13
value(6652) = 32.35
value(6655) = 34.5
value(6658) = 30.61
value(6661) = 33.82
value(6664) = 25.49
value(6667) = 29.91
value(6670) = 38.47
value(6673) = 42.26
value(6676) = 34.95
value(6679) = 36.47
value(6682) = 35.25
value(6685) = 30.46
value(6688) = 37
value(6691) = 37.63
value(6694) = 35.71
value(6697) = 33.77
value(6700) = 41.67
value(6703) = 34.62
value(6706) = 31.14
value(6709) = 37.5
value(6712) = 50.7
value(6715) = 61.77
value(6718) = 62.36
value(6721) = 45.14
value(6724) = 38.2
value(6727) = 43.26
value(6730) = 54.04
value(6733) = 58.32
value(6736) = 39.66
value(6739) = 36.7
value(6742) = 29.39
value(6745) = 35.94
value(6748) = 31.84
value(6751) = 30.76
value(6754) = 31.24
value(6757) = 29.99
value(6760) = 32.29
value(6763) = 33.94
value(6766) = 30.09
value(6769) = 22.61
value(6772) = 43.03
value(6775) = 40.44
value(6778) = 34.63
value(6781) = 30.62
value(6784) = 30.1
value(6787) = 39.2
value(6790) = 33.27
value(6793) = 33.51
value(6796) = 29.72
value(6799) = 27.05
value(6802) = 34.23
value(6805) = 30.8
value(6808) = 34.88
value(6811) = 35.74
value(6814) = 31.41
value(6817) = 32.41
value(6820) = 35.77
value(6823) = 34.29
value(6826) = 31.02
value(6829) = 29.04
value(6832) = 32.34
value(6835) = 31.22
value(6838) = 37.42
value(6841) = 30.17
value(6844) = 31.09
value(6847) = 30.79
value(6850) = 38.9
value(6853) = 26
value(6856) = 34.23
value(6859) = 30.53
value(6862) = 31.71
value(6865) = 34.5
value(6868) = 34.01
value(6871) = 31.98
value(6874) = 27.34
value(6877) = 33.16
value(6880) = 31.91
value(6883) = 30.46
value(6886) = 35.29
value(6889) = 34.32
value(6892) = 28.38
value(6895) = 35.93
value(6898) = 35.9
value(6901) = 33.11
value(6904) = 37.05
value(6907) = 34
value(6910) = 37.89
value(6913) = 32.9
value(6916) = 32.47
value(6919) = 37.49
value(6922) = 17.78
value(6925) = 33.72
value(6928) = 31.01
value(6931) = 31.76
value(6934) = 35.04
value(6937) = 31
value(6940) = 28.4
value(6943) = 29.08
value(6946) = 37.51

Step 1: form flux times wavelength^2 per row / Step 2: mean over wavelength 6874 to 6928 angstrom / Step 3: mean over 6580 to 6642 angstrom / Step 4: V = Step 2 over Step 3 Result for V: 0.81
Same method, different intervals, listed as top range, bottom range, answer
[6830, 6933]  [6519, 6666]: 0.71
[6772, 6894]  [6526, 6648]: 0.66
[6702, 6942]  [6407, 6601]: 0.82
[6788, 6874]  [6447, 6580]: 0.75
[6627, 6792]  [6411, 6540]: 1.15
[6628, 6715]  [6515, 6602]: 0.59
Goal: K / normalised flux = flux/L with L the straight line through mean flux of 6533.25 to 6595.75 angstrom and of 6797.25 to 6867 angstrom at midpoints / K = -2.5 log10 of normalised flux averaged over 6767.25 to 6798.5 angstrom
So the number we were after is 0.19 mag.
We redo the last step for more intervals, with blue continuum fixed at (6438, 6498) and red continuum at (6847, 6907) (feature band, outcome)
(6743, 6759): 0.05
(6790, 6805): 0.06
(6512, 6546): -0.10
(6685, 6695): -0.07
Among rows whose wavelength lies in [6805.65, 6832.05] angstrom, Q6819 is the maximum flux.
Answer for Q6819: 35.77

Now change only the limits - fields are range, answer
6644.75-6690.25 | 42.26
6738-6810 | 43.03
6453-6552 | 56.42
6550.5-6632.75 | 182.3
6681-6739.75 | 62.36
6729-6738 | 58.32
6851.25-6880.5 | 34.5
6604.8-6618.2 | 34.11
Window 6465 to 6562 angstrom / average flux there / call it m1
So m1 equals 42.1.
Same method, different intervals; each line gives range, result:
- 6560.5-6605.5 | 74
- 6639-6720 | 37.1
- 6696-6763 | 40.4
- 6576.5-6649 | 44.1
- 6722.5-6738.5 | 46.1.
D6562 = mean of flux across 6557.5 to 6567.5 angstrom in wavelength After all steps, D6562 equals 160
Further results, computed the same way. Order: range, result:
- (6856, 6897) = 32.4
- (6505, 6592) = 62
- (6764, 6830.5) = 32.9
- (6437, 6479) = 35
